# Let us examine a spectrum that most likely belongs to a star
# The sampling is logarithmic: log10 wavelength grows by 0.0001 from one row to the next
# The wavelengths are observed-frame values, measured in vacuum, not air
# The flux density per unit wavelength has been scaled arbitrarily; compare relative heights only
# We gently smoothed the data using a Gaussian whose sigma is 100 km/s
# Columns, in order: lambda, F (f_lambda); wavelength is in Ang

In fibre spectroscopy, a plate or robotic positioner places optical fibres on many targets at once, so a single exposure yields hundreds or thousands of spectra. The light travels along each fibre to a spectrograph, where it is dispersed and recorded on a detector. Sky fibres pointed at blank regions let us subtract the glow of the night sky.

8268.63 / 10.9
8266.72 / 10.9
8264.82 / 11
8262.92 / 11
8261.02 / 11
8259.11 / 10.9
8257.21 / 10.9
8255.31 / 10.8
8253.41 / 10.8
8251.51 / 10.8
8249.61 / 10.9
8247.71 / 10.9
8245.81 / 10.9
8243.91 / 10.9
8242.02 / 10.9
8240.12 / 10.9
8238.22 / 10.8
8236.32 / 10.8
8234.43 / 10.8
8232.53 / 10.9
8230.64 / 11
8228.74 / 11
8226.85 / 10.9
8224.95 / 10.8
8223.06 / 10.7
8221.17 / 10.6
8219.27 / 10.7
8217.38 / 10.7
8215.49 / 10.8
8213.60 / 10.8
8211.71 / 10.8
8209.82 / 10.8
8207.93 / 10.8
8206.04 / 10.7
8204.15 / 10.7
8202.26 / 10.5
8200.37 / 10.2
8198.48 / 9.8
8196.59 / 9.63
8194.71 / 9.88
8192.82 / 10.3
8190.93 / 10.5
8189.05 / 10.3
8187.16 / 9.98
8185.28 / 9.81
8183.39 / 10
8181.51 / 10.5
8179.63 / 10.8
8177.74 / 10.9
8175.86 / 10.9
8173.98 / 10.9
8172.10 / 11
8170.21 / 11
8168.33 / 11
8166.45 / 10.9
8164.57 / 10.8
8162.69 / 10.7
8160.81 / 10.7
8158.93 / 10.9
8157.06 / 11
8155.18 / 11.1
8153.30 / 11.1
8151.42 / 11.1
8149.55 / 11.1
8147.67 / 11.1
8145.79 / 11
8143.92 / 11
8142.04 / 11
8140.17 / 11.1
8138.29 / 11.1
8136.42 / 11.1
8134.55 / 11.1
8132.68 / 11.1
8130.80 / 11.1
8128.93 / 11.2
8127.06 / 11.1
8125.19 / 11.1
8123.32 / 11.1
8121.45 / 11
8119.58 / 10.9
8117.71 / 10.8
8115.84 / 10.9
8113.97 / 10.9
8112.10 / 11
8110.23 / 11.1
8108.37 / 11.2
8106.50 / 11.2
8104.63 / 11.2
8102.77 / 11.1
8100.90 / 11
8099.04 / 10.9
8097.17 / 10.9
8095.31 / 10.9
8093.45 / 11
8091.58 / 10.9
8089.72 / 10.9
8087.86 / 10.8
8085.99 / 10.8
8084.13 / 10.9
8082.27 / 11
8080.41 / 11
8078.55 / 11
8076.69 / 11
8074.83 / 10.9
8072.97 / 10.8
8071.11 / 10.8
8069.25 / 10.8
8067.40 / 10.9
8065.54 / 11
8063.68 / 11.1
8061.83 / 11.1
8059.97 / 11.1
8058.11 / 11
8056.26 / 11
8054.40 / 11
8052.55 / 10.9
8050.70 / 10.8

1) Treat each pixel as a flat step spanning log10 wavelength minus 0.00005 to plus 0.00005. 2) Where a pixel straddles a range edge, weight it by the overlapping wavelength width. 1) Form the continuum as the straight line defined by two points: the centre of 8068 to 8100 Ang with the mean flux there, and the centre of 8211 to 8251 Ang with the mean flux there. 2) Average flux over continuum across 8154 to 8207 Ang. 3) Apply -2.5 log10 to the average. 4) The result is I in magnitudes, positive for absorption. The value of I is 0.03 mag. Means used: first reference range 10.9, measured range 10.6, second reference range 10.8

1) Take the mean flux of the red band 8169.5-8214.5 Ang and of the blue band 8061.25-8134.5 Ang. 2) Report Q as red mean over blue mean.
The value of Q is 1.0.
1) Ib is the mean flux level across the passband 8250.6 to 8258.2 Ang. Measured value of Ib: 10.8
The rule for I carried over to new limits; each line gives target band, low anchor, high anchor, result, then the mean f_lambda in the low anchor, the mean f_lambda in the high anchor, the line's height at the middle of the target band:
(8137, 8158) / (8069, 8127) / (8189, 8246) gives -0.023 mag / 11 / 10.6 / 10.8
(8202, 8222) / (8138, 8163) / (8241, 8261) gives 0.020 mag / 11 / 10.9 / 10.9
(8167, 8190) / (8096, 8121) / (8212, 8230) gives 0.027 mag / 11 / 10.8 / 10.9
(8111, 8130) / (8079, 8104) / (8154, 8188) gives -0.014 mag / 10.9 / 10.7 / 10.9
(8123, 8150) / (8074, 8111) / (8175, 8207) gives -0.040 mag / 11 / 10.3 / 10.7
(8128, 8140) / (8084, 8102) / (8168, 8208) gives -0.041 mag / 10.9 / 10.4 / 10.7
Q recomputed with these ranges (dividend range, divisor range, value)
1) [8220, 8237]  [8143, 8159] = 0.98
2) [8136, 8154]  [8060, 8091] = 1.01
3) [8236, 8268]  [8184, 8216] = 1.05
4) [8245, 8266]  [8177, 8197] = 1.06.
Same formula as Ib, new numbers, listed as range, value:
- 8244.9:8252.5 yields 10.9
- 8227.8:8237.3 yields 10.9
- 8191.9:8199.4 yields 9.9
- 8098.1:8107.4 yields 11.1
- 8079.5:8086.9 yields 10.9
